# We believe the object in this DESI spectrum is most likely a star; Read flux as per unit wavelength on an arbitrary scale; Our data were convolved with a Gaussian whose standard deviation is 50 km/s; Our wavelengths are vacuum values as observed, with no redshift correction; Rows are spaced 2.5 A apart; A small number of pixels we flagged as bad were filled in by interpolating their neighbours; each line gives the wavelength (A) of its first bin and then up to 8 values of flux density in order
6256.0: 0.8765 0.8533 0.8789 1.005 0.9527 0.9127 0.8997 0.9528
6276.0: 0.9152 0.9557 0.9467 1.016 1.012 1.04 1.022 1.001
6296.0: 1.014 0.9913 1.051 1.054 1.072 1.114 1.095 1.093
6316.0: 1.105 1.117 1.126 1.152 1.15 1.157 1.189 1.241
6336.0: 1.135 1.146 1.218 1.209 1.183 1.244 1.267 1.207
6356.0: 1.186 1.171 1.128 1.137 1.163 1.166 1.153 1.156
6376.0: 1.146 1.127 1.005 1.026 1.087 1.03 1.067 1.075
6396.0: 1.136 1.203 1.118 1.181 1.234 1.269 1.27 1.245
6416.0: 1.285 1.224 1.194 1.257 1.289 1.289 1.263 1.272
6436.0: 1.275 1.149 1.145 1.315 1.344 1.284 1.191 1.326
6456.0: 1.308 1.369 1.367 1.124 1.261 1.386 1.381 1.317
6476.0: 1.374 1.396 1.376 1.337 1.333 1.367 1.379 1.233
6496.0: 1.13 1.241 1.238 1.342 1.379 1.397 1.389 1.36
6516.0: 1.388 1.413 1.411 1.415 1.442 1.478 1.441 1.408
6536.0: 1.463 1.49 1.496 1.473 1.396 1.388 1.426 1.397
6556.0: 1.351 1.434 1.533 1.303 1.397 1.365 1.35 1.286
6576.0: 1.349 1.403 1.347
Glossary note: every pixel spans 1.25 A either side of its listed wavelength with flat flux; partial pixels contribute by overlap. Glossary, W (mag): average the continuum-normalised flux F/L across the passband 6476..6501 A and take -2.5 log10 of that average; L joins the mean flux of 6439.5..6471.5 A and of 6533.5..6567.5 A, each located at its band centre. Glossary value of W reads 0.02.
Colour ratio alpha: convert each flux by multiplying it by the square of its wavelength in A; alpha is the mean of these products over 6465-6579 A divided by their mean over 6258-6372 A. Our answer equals 1.4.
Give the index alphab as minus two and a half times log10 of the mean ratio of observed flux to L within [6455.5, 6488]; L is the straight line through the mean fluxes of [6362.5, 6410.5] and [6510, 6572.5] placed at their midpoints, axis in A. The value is -0.04 mag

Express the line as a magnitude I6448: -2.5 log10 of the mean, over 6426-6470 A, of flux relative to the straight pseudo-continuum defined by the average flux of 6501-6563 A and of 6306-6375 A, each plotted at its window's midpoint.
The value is 0.02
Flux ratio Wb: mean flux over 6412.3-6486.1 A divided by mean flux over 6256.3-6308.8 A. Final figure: 1.32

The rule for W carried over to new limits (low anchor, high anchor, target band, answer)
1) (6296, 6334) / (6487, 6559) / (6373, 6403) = 0.100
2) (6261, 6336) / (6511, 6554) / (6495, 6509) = 0.076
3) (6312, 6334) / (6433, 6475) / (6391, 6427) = 0.026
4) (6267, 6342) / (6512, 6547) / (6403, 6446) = 0.010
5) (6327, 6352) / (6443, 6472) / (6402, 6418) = 0.015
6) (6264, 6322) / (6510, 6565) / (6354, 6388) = 0.020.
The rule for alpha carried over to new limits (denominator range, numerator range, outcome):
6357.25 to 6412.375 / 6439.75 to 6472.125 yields 1.16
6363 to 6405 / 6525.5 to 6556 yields 1.35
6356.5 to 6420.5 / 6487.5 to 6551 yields 1.25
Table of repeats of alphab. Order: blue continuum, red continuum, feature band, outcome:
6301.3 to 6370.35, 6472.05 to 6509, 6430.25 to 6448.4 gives 0.01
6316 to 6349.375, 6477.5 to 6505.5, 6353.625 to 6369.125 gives 0.03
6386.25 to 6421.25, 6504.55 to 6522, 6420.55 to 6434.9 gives -0.04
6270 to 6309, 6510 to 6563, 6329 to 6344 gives -0.10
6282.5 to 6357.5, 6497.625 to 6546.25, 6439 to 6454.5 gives 0.03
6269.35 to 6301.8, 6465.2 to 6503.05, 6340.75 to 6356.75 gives -0.12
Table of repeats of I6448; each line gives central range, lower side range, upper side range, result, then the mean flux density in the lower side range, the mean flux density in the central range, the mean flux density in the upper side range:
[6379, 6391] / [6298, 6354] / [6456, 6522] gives 0.161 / 1.15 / 1.05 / 1.33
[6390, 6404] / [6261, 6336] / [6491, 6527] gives 0.052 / 1.05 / 1.13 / 1.34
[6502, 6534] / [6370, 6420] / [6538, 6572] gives -0.040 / 1.15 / 1.4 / 1.41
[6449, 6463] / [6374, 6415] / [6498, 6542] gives -0.027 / 1.14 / 1.3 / 1.4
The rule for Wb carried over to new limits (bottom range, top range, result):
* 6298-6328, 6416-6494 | 1.18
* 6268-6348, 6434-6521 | 1.22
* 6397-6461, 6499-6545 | 1.12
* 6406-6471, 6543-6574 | 1.10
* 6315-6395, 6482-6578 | 1.20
